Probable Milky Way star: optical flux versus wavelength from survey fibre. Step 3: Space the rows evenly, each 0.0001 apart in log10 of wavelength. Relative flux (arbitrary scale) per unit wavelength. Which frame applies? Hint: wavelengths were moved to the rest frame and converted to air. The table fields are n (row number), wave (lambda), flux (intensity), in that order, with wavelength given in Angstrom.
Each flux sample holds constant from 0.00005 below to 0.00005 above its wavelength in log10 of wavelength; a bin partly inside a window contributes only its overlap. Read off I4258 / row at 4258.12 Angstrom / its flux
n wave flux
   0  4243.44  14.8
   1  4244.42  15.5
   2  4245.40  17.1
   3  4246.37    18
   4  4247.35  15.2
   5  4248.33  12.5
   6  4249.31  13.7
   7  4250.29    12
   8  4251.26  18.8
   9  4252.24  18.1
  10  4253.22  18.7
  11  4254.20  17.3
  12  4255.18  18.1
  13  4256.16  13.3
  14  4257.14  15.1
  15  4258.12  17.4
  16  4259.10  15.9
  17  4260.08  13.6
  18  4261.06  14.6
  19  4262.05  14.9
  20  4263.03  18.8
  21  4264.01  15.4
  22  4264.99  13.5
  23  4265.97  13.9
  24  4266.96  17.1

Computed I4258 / 17.4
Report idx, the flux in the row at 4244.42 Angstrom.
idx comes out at 15.5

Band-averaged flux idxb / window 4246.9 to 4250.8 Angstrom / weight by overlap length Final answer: 13.4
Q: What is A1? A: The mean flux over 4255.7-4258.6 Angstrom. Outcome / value 15.3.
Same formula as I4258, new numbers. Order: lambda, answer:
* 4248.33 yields 12.5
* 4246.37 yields 18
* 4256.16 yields 13.3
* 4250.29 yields 12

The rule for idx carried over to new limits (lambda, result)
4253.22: 18.7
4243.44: 14.8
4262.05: 14.9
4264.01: 15.4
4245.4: 17.1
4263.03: 18.8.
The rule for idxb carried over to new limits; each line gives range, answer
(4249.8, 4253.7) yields 16.9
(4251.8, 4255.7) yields 18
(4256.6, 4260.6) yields 15.5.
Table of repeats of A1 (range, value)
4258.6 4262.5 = 14.7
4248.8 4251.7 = 14.8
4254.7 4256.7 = 15.7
